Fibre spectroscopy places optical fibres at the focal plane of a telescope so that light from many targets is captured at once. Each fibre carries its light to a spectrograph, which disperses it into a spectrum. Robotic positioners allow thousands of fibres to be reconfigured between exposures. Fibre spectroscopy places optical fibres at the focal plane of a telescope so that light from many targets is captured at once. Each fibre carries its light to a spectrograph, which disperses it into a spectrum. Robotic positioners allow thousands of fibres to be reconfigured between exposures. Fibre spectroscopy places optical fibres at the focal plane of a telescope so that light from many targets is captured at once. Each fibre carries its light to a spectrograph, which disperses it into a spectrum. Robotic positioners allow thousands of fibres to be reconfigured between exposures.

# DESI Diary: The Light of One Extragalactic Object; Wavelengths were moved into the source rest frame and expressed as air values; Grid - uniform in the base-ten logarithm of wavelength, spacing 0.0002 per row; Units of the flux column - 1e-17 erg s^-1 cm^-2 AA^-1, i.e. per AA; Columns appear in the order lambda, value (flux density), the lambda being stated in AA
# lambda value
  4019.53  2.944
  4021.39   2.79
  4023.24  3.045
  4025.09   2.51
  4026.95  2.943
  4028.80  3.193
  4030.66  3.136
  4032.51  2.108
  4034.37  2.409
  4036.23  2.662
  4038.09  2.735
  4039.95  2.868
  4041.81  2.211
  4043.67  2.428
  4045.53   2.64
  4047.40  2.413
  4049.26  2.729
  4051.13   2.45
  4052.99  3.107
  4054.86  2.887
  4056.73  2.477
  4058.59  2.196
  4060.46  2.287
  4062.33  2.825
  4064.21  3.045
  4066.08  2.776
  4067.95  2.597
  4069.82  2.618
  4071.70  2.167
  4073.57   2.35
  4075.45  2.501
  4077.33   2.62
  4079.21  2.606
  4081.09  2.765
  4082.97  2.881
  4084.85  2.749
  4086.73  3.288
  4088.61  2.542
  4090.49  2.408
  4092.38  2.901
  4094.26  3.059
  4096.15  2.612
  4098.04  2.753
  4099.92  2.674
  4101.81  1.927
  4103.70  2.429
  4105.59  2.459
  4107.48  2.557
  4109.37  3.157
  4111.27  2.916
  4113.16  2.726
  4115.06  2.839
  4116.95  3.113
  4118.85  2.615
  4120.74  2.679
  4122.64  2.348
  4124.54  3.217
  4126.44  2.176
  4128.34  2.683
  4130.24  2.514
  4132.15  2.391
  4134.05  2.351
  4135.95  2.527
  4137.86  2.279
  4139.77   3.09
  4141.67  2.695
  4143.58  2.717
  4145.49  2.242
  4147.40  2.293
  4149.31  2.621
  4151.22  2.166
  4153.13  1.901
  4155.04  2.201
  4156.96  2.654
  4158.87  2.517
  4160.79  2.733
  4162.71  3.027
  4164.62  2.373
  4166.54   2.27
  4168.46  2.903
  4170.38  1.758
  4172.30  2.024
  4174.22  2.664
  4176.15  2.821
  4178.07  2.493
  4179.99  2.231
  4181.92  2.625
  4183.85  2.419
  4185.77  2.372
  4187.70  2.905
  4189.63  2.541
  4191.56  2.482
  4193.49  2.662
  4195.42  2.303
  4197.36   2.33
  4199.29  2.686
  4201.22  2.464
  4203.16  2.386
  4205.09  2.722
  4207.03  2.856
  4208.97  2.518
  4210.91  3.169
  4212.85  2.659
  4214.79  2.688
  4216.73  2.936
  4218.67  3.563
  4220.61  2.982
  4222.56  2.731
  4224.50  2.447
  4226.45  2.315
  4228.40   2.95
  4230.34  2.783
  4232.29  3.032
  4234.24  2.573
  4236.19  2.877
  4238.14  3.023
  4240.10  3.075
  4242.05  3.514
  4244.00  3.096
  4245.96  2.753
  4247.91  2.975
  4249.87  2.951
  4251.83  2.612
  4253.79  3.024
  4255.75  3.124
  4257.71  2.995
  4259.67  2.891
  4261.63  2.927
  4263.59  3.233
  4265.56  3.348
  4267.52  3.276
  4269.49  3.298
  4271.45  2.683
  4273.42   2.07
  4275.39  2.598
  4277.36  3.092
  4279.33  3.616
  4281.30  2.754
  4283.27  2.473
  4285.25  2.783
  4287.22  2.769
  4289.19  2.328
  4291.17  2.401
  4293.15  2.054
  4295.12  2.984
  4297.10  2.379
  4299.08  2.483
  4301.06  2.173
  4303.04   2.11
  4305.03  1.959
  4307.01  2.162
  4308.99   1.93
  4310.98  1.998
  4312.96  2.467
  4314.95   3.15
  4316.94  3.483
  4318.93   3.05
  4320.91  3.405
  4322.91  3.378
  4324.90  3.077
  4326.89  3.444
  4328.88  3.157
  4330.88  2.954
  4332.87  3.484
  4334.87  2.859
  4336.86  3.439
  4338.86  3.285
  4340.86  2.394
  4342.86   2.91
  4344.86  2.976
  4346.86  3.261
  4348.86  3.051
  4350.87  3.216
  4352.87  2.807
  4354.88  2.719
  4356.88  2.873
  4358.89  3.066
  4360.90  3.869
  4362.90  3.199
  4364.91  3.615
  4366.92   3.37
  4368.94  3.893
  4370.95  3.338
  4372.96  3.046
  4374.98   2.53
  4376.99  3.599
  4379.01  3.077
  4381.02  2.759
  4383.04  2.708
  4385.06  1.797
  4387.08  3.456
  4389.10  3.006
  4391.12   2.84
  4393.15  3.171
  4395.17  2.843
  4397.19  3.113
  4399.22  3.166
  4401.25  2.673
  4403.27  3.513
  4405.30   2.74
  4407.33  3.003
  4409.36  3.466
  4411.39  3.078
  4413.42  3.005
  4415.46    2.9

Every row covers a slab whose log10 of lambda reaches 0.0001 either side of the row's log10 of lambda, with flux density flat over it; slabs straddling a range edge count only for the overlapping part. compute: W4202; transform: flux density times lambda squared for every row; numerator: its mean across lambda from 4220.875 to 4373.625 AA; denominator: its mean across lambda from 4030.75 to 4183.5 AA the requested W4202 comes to 1.24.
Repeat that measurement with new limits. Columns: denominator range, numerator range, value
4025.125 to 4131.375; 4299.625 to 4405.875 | 1.27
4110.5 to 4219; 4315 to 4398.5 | 1.32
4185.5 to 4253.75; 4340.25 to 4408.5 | 1.18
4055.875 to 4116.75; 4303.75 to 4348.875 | 1.23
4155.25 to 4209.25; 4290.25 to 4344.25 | 1.17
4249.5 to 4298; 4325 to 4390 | 1.14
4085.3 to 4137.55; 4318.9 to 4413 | 1.32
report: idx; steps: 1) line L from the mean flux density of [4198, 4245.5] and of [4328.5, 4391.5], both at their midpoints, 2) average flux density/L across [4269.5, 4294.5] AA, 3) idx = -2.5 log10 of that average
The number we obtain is 0.11 mag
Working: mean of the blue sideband 2.83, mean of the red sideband 3.08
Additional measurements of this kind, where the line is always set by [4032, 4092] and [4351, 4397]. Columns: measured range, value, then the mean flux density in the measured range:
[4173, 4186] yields 0.11 mag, 2.52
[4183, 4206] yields 0.12 mag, 2.52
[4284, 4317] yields 0.22 mag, 2.42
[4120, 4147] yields 0.07 mag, 2.56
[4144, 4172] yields 0.15 mag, 2.4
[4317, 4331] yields -0.08 mag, 3.24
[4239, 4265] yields -0.05 mag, 3.02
